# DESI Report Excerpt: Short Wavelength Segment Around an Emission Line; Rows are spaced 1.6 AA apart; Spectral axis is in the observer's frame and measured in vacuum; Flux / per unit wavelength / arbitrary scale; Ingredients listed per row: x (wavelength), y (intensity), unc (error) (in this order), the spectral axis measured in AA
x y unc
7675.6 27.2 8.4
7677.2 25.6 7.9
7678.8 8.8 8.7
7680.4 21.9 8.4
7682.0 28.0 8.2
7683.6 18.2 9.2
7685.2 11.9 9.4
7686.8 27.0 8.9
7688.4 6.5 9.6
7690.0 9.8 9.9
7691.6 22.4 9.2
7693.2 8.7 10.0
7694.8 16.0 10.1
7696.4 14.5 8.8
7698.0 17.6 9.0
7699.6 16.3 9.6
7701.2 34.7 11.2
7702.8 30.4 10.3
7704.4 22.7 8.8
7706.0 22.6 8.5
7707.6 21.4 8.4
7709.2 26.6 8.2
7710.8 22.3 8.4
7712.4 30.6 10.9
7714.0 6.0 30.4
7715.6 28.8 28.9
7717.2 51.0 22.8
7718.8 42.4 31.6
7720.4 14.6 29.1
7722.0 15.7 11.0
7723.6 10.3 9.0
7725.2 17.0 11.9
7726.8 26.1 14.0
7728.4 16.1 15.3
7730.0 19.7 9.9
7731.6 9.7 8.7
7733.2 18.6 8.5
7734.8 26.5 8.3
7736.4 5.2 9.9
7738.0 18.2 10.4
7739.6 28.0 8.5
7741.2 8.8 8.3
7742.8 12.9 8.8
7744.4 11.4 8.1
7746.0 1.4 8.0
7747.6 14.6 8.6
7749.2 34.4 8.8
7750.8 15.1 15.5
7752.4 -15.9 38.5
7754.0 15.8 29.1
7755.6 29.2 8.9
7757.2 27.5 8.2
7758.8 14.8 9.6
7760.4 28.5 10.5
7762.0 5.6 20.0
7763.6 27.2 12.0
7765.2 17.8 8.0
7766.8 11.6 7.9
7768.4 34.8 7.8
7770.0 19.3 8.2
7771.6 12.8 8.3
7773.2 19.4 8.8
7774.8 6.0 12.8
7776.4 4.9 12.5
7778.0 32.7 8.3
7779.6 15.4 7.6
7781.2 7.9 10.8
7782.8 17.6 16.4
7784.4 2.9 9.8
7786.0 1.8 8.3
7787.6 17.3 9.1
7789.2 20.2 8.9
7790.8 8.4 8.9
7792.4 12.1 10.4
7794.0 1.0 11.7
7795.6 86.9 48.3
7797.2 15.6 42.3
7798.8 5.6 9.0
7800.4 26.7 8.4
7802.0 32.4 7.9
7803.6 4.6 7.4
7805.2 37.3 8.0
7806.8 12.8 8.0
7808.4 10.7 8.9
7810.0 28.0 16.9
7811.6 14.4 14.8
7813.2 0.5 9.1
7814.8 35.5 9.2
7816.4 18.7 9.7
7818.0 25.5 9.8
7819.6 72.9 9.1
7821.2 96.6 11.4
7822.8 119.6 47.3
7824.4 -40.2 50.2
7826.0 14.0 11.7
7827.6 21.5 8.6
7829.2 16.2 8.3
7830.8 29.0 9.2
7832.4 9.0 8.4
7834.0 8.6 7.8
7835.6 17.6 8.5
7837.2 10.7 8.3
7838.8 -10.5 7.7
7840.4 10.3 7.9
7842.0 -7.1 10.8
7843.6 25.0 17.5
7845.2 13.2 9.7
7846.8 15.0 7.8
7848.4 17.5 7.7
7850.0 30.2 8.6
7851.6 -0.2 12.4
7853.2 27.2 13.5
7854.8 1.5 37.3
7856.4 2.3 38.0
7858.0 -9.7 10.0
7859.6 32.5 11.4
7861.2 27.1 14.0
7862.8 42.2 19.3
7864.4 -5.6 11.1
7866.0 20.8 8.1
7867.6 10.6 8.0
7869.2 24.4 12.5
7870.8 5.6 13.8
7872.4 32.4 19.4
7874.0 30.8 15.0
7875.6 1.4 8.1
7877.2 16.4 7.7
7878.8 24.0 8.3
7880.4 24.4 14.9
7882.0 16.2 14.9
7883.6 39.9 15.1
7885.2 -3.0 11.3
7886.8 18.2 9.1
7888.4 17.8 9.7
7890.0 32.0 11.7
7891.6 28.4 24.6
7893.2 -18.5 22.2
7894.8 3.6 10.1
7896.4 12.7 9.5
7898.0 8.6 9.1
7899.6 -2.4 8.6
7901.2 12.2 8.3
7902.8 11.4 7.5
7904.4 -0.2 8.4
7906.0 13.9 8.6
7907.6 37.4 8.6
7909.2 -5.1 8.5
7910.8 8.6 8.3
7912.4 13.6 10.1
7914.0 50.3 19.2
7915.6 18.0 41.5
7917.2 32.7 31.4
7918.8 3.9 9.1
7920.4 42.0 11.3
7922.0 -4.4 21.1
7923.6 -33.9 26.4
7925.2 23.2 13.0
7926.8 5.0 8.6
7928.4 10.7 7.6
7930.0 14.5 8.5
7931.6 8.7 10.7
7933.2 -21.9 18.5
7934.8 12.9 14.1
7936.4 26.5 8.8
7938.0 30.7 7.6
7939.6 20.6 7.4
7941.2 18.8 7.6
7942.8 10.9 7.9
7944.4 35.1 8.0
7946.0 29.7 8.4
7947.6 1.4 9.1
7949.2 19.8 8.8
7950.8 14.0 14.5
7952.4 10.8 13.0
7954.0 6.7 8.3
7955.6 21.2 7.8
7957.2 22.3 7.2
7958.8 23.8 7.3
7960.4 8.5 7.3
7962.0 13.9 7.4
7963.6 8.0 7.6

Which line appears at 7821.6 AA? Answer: H-gamma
